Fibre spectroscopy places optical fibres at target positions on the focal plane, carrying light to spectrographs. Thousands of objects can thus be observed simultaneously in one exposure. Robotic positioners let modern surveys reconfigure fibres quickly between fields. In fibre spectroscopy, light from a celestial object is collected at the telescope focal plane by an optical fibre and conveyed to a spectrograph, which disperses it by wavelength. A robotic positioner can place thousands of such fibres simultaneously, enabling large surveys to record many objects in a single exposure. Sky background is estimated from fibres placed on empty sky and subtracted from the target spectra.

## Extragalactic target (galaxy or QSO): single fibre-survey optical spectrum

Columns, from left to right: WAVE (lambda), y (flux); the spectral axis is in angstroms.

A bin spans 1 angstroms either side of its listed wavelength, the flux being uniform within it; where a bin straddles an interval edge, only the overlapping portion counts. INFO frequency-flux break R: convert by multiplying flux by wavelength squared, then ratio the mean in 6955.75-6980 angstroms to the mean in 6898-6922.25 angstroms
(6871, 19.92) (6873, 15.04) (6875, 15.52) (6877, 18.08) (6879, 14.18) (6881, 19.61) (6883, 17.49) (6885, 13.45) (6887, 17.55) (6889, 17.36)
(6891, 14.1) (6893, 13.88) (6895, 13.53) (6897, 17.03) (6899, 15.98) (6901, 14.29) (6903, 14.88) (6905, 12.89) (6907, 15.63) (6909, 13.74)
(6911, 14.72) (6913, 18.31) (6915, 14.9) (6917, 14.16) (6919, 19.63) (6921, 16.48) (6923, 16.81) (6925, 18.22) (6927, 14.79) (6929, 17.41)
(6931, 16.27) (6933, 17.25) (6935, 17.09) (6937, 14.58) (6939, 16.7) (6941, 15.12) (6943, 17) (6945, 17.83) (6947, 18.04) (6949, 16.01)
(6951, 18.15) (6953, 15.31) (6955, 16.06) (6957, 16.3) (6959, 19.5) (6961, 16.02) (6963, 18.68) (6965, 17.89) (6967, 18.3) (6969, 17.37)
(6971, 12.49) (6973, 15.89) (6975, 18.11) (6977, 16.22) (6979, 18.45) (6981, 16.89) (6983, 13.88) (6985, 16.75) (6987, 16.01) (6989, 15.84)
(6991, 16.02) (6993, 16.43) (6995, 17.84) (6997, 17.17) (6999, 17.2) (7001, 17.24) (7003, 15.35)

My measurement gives 1.12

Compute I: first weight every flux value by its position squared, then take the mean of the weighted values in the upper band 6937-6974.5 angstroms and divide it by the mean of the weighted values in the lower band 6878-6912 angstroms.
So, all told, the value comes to 1.1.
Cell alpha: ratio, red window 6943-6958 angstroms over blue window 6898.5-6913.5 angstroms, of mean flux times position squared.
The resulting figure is 1.14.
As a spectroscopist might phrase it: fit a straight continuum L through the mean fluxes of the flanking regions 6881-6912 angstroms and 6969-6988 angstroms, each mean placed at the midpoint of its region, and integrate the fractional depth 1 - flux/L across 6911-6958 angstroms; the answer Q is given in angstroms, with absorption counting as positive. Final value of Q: -2.8 angstroms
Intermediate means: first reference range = 15.2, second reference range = 16.1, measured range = 16.6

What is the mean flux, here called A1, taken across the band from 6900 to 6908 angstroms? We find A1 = 14.4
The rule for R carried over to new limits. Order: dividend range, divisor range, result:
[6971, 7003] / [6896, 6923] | 1.08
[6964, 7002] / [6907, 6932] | 1.04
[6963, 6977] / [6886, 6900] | 1.10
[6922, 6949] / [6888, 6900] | 1.10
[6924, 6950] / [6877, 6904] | 1.07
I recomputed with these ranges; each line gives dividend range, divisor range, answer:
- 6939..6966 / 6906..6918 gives 1.13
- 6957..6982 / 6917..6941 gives 1.04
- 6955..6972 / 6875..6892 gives 1.06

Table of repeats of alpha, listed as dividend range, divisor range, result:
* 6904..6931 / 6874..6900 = 1.01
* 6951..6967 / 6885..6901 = 1.14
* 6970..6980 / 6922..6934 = 0.98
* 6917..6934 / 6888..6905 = 1.14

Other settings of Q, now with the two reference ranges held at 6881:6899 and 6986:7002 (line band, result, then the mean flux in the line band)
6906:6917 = 0.4 angstroms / 15.3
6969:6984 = 0.4 angstroms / 16.1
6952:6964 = -0.4 angstroms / 17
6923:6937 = -0.5 angstroms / 16.7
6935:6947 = -0.2 angstroms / 16.5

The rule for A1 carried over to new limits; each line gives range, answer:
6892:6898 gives 14.8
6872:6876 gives 15.3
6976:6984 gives 16.4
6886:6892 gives 16.3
